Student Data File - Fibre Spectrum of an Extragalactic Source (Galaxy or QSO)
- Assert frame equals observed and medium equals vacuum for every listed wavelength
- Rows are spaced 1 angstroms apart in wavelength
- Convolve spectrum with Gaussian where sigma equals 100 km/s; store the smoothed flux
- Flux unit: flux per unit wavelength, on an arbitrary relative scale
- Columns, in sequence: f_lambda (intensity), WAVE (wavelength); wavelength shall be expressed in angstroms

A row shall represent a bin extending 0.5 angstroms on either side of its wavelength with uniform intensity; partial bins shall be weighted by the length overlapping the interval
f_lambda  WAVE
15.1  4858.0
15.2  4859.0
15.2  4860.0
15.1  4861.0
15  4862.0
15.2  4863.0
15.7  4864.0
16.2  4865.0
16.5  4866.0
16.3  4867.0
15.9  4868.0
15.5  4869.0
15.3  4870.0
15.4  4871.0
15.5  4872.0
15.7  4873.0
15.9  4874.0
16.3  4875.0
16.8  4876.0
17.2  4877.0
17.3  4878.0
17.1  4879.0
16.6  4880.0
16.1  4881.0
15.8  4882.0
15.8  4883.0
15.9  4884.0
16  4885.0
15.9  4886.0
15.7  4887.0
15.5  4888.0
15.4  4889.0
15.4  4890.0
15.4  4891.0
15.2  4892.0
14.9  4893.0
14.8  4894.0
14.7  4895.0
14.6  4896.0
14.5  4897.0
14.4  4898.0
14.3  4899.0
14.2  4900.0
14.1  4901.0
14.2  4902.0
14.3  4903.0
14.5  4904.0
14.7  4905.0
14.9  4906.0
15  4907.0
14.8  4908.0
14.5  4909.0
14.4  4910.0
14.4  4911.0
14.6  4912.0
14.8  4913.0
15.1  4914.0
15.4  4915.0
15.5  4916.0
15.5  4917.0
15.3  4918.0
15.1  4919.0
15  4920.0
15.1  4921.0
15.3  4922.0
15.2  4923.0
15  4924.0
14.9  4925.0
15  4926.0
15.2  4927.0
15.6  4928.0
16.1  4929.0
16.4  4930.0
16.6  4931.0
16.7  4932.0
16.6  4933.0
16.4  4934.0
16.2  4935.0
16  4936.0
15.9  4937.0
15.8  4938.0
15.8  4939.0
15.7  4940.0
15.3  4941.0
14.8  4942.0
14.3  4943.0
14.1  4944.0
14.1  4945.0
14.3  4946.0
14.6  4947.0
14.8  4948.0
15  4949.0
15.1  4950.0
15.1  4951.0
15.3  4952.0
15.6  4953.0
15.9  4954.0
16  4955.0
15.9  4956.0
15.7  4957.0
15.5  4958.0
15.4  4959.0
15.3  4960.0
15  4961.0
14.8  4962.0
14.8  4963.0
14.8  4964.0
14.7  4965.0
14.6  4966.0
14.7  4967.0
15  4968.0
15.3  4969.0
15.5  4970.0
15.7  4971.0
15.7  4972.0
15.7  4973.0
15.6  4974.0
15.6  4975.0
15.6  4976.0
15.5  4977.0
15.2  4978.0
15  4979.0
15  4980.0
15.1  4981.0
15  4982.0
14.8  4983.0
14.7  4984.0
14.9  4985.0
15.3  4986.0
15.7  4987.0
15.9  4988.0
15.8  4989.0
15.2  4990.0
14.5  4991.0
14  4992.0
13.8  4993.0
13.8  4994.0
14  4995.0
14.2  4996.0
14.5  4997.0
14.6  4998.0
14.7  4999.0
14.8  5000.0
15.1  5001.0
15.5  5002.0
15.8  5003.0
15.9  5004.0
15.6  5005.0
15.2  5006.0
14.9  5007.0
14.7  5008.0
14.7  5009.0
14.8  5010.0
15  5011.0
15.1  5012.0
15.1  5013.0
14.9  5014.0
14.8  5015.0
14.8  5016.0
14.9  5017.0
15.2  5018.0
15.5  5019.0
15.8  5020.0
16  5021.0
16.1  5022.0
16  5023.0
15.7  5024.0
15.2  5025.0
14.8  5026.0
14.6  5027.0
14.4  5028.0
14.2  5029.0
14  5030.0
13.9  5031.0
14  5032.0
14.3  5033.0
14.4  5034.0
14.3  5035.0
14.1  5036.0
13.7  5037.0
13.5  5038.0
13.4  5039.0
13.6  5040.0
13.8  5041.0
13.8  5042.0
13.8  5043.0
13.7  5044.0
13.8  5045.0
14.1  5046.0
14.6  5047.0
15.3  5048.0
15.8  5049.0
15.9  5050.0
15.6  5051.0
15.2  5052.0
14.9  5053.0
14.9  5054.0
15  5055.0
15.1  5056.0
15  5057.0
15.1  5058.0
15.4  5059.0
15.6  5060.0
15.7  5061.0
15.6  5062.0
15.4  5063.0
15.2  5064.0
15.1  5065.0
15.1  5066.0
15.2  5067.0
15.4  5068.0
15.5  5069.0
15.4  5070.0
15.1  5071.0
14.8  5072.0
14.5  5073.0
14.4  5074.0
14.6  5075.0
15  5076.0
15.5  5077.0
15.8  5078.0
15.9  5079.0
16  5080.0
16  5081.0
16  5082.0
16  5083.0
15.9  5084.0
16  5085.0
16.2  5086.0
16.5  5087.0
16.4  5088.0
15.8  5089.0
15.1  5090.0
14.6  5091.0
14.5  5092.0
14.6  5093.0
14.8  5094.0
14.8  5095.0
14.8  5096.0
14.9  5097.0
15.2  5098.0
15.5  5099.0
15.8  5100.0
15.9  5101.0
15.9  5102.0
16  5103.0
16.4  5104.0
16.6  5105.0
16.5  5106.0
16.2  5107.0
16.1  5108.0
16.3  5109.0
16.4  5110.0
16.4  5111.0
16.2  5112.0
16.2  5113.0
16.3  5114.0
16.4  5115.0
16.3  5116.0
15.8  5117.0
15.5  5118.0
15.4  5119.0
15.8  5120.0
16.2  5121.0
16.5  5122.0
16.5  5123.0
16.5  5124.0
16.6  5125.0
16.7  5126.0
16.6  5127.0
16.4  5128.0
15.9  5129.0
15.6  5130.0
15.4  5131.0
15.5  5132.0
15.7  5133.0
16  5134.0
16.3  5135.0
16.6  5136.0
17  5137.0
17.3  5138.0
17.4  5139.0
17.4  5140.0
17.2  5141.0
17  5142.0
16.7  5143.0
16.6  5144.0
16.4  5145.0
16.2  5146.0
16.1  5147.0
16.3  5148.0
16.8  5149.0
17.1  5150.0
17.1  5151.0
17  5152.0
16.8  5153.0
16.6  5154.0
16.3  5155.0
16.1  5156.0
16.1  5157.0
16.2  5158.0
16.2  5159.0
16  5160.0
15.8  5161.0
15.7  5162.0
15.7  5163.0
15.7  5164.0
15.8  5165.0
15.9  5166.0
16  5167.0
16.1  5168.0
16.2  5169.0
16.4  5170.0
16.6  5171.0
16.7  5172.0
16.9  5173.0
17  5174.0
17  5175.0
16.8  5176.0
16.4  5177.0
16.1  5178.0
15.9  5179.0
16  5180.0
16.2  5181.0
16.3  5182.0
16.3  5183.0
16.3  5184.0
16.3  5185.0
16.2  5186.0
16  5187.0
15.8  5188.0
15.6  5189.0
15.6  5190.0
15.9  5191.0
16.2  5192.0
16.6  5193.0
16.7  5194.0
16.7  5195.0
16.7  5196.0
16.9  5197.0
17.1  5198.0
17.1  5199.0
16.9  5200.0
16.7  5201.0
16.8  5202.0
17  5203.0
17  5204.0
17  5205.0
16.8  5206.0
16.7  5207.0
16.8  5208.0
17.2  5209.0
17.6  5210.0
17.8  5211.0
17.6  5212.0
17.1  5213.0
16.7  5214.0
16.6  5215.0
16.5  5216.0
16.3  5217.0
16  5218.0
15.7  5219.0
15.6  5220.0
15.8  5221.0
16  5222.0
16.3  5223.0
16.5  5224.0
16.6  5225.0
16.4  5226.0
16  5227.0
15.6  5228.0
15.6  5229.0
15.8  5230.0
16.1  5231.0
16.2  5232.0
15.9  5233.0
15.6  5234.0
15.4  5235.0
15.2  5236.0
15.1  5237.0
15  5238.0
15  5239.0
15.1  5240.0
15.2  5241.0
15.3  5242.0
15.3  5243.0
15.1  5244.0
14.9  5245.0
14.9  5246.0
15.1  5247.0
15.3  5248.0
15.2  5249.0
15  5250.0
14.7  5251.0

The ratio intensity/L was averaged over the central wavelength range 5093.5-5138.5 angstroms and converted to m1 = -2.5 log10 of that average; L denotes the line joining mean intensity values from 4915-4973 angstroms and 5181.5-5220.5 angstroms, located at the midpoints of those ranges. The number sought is 0.01 mag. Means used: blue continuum 15.3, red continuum 16.6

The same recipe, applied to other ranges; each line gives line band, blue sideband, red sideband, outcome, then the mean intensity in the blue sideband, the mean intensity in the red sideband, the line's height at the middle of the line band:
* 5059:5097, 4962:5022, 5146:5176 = 0.025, 15.1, 16.4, 15.7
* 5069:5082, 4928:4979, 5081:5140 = 0.040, 15.4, 16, 15.9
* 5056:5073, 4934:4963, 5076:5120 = 0.029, 15.3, 15.8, 15.7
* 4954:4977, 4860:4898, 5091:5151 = 0.037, 15.7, 16.1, 15.9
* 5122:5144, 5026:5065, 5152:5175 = -0.045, 14.6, 16.3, 15.8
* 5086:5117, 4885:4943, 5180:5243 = 0.006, 15.2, 16.3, 15.9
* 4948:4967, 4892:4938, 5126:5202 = 0.009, 15.1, 16.4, 15.3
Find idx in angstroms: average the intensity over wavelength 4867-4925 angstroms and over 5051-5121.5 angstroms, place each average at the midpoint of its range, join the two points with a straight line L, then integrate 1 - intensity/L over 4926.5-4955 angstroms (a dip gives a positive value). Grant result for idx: -0.23 angstroms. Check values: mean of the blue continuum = 15.3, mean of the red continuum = 15.6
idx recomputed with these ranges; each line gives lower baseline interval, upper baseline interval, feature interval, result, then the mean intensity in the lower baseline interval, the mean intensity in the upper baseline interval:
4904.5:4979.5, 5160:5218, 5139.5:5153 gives -0.4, 15.3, 16.5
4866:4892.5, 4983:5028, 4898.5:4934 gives 1.3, 16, 15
